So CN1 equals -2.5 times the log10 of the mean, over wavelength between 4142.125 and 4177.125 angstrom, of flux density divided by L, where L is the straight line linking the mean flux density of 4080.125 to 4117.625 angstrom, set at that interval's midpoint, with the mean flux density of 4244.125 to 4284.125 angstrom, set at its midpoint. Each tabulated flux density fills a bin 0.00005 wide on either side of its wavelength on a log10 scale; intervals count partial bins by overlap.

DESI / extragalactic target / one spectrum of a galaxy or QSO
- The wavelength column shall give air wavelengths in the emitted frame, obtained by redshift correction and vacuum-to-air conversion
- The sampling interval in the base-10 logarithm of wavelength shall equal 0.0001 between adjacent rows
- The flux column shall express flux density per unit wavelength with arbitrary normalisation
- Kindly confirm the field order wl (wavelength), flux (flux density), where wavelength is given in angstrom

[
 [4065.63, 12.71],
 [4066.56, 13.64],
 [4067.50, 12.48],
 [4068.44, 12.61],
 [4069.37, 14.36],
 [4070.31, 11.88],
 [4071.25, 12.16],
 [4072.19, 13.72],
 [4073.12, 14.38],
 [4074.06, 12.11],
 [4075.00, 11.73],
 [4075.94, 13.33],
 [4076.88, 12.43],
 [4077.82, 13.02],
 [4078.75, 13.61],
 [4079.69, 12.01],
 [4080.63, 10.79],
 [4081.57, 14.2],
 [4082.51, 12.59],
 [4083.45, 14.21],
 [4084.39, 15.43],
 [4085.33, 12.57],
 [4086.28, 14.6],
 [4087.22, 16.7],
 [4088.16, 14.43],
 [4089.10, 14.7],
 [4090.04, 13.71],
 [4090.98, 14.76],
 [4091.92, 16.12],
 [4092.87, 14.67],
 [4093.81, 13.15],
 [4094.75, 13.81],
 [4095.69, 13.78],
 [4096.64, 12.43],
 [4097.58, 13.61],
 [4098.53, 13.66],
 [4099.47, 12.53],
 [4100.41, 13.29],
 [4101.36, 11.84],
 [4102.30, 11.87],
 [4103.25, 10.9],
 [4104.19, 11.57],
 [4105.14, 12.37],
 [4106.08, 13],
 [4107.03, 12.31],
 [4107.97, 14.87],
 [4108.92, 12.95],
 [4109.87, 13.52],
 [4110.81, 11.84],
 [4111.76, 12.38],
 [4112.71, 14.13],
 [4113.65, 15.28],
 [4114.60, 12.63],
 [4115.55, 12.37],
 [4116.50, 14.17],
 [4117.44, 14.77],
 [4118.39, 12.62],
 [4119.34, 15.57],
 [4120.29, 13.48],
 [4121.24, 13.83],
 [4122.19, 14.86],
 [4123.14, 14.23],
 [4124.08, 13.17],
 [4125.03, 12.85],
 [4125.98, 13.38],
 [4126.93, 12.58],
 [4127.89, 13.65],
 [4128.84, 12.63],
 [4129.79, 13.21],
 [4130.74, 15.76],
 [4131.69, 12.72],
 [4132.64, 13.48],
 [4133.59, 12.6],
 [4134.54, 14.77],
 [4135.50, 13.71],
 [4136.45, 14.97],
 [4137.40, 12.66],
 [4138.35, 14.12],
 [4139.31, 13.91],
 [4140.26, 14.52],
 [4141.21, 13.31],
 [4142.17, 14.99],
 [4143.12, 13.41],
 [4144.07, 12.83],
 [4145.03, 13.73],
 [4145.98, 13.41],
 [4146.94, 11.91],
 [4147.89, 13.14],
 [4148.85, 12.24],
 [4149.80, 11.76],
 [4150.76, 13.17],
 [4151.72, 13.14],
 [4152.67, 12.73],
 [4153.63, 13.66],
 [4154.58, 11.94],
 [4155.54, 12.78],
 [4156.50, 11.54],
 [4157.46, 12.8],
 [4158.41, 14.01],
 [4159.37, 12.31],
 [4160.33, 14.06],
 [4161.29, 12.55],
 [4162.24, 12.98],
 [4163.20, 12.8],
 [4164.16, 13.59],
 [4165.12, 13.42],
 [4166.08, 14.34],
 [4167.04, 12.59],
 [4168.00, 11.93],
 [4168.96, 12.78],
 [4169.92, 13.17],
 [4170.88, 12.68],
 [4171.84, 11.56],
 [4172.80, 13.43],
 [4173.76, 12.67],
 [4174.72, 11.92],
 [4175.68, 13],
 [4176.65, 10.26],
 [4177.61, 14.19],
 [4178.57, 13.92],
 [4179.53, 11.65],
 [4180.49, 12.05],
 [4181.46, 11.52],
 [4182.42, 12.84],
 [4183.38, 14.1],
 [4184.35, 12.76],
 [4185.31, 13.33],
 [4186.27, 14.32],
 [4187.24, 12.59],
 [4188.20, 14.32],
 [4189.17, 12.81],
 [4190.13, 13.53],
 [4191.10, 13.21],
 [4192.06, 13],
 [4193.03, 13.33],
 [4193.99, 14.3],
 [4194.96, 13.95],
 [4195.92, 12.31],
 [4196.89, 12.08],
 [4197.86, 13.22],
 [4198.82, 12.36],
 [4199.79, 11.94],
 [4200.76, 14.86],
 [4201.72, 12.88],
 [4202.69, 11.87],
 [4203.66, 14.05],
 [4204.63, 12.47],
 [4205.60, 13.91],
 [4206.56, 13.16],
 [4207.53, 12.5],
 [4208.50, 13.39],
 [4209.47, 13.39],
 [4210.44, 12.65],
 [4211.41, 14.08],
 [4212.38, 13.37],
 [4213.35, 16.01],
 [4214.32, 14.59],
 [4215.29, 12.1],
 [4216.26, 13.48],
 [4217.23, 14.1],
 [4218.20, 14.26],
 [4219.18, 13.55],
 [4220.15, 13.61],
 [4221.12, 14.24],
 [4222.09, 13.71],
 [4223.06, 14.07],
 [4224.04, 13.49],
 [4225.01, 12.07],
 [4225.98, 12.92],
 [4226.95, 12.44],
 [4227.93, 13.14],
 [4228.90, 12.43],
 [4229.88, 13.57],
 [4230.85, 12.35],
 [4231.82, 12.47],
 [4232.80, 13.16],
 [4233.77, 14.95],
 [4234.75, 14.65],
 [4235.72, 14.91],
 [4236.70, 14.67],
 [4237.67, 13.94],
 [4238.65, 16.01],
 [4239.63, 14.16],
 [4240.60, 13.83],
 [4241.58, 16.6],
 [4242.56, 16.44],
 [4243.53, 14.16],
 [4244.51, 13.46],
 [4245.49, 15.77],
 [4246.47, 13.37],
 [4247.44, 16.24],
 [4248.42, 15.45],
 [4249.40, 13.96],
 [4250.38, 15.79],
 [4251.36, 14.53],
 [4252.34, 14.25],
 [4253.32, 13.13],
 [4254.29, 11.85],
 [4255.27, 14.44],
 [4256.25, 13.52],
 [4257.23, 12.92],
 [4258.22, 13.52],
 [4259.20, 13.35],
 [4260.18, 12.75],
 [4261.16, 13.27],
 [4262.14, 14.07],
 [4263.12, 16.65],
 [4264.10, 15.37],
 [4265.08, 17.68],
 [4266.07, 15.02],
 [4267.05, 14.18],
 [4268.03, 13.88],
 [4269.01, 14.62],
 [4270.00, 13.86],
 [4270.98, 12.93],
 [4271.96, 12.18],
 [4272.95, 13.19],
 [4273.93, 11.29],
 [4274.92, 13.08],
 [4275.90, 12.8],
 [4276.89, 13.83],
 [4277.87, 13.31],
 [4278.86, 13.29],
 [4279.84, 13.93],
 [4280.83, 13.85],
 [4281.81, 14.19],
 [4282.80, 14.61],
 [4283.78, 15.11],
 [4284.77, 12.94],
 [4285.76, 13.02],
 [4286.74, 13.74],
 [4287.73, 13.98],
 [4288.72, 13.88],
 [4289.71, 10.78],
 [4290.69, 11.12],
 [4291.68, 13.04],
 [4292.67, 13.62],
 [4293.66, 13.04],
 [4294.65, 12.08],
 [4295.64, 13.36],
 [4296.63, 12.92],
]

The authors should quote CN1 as 0.07 mag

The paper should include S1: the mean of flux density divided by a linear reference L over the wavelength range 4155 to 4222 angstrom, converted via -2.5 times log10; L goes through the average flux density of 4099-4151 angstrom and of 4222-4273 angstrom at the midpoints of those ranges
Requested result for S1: 0.047 mag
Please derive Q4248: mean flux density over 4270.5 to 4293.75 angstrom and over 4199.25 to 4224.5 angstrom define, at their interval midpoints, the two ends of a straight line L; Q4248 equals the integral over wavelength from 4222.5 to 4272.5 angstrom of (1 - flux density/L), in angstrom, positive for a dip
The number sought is -2.7 angstrom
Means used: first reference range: 13.5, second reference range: 13.2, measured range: 14.1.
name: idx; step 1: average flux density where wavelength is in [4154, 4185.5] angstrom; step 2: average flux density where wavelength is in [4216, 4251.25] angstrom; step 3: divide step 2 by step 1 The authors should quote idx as 1.10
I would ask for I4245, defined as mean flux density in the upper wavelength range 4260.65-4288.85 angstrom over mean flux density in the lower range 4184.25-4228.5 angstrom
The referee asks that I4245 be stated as 1.0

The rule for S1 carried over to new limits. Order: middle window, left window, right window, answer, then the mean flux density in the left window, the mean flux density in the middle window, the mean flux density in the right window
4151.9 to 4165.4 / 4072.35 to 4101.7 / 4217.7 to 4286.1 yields 0.06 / 13.6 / 12.9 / 13.9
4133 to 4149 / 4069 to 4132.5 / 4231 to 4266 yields 0.01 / 13.4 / 13.6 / 14.4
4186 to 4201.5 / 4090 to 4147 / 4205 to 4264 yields 0.04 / 13.5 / 13.2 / 13.9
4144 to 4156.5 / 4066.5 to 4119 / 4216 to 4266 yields 0.07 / 13.3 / 12.7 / 14.1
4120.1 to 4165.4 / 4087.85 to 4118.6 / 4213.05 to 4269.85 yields 0.02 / 13.3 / 13.3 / 14.1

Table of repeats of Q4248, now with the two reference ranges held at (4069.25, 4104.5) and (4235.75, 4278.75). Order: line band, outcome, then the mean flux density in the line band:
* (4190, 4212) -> 1.2 angstrom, 13.1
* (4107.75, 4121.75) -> -0.1 angstrom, 13.6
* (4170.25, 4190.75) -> 1.4 angstrom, 12.8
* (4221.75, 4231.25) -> 0.7 angstrom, 13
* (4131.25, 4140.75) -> -0.1 angstrom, 13.8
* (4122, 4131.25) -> 0.0 angstrom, 13.6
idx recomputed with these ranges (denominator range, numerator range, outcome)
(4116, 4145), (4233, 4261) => 1.04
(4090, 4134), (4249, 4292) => 1.02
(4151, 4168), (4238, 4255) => 1.13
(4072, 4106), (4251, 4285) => 1.04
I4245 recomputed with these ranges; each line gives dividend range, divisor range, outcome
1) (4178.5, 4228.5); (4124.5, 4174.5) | 1.01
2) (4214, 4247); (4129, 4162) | 1.05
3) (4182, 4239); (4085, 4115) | 1.00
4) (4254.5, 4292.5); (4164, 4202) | 1.05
